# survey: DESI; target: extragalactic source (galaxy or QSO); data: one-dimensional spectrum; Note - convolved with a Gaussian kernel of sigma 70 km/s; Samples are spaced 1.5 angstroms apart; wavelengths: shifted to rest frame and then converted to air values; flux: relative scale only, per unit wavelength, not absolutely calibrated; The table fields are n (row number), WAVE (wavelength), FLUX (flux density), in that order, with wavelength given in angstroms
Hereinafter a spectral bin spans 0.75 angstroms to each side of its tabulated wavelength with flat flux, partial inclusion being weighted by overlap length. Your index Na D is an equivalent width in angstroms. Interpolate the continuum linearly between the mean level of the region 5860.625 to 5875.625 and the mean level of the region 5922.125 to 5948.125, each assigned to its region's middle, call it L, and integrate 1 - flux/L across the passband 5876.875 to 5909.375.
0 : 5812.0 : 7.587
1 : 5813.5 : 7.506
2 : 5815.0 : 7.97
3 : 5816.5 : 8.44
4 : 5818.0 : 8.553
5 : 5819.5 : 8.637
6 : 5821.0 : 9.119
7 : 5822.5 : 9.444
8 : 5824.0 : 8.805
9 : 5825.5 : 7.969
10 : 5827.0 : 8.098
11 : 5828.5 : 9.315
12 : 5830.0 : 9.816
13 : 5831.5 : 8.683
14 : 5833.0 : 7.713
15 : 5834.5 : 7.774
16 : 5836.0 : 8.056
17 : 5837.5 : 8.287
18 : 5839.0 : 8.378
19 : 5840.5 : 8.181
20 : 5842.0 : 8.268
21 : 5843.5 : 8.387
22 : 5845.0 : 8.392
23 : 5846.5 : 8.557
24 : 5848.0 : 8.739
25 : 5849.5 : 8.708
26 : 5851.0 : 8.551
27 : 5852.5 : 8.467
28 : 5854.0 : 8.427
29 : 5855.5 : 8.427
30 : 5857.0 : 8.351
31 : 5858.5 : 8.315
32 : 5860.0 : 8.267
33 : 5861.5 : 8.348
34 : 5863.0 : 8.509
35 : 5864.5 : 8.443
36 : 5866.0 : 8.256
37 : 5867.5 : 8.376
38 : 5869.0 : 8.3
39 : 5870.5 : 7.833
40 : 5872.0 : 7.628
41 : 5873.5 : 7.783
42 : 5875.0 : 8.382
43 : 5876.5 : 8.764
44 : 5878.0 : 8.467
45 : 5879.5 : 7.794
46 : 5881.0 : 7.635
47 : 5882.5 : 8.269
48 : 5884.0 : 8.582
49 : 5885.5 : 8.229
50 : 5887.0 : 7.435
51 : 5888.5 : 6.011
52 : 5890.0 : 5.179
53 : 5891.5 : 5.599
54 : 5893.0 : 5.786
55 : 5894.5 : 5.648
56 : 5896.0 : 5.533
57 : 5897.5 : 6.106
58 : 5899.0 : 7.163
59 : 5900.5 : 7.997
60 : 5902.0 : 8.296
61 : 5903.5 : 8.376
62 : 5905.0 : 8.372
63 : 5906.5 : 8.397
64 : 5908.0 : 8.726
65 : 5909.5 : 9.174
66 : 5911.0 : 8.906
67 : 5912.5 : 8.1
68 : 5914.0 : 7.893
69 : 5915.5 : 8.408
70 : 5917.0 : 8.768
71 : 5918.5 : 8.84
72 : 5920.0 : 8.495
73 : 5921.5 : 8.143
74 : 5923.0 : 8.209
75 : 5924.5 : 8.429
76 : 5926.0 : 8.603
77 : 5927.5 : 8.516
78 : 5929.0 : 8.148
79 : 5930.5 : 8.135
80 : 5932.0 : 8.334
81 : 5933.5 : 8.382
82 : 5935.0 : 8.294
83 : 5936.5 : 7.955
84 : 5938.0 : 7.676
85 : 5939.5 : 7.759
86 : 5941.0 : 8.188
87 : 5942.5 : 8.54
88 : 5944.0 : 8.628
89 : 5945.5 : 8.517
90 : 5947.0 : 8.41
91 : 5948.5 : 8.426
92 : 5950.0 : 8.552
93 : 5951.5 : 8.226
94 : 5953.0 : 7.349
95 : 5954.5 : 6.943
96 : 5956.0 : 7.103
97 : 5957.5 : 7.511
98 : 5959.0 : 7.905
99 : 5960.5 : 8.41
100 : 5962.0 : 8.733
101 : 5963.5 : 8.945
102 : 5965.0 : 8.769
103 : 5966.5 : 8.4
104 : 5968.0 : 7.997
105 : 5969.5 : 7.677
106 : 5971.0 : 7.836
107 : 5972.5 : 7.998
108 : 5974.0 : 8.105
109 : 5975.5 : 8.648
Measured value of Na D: 3.4 angstroms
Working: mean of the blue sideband 8.18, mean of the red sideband 8.28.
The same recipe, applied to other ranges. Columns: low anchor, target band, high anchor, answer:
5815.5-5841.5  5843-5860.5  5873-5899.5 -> -1.1 angstroms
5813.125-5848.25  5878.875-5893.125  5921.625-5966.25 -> 2.1 angstroms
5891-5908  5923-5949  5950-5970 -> -2.1 angstroms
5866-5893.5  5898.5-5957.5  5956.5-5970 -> -2.0 angstroms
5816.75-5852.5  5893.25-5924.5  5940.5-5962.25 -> 1.1 angstroms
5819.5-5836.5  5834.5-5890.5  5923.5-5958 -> 2.2 angstroms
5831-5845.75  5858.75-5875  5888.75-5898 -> -3.1 angstroms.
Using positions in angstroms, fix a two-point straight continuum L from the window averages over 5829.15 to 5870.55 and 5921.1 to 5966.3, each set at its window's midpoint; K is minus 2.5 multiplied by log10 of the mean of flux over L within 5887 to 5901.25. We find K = 0.32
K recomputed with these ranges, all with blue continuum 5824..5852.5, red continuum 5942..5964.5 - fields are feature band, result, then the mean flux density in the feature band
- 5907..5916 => -0.04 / 8.53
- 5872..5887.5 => 0.03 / 8.12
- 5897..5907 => 0.06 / 7.84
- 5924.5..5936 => -0.02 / 8.34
